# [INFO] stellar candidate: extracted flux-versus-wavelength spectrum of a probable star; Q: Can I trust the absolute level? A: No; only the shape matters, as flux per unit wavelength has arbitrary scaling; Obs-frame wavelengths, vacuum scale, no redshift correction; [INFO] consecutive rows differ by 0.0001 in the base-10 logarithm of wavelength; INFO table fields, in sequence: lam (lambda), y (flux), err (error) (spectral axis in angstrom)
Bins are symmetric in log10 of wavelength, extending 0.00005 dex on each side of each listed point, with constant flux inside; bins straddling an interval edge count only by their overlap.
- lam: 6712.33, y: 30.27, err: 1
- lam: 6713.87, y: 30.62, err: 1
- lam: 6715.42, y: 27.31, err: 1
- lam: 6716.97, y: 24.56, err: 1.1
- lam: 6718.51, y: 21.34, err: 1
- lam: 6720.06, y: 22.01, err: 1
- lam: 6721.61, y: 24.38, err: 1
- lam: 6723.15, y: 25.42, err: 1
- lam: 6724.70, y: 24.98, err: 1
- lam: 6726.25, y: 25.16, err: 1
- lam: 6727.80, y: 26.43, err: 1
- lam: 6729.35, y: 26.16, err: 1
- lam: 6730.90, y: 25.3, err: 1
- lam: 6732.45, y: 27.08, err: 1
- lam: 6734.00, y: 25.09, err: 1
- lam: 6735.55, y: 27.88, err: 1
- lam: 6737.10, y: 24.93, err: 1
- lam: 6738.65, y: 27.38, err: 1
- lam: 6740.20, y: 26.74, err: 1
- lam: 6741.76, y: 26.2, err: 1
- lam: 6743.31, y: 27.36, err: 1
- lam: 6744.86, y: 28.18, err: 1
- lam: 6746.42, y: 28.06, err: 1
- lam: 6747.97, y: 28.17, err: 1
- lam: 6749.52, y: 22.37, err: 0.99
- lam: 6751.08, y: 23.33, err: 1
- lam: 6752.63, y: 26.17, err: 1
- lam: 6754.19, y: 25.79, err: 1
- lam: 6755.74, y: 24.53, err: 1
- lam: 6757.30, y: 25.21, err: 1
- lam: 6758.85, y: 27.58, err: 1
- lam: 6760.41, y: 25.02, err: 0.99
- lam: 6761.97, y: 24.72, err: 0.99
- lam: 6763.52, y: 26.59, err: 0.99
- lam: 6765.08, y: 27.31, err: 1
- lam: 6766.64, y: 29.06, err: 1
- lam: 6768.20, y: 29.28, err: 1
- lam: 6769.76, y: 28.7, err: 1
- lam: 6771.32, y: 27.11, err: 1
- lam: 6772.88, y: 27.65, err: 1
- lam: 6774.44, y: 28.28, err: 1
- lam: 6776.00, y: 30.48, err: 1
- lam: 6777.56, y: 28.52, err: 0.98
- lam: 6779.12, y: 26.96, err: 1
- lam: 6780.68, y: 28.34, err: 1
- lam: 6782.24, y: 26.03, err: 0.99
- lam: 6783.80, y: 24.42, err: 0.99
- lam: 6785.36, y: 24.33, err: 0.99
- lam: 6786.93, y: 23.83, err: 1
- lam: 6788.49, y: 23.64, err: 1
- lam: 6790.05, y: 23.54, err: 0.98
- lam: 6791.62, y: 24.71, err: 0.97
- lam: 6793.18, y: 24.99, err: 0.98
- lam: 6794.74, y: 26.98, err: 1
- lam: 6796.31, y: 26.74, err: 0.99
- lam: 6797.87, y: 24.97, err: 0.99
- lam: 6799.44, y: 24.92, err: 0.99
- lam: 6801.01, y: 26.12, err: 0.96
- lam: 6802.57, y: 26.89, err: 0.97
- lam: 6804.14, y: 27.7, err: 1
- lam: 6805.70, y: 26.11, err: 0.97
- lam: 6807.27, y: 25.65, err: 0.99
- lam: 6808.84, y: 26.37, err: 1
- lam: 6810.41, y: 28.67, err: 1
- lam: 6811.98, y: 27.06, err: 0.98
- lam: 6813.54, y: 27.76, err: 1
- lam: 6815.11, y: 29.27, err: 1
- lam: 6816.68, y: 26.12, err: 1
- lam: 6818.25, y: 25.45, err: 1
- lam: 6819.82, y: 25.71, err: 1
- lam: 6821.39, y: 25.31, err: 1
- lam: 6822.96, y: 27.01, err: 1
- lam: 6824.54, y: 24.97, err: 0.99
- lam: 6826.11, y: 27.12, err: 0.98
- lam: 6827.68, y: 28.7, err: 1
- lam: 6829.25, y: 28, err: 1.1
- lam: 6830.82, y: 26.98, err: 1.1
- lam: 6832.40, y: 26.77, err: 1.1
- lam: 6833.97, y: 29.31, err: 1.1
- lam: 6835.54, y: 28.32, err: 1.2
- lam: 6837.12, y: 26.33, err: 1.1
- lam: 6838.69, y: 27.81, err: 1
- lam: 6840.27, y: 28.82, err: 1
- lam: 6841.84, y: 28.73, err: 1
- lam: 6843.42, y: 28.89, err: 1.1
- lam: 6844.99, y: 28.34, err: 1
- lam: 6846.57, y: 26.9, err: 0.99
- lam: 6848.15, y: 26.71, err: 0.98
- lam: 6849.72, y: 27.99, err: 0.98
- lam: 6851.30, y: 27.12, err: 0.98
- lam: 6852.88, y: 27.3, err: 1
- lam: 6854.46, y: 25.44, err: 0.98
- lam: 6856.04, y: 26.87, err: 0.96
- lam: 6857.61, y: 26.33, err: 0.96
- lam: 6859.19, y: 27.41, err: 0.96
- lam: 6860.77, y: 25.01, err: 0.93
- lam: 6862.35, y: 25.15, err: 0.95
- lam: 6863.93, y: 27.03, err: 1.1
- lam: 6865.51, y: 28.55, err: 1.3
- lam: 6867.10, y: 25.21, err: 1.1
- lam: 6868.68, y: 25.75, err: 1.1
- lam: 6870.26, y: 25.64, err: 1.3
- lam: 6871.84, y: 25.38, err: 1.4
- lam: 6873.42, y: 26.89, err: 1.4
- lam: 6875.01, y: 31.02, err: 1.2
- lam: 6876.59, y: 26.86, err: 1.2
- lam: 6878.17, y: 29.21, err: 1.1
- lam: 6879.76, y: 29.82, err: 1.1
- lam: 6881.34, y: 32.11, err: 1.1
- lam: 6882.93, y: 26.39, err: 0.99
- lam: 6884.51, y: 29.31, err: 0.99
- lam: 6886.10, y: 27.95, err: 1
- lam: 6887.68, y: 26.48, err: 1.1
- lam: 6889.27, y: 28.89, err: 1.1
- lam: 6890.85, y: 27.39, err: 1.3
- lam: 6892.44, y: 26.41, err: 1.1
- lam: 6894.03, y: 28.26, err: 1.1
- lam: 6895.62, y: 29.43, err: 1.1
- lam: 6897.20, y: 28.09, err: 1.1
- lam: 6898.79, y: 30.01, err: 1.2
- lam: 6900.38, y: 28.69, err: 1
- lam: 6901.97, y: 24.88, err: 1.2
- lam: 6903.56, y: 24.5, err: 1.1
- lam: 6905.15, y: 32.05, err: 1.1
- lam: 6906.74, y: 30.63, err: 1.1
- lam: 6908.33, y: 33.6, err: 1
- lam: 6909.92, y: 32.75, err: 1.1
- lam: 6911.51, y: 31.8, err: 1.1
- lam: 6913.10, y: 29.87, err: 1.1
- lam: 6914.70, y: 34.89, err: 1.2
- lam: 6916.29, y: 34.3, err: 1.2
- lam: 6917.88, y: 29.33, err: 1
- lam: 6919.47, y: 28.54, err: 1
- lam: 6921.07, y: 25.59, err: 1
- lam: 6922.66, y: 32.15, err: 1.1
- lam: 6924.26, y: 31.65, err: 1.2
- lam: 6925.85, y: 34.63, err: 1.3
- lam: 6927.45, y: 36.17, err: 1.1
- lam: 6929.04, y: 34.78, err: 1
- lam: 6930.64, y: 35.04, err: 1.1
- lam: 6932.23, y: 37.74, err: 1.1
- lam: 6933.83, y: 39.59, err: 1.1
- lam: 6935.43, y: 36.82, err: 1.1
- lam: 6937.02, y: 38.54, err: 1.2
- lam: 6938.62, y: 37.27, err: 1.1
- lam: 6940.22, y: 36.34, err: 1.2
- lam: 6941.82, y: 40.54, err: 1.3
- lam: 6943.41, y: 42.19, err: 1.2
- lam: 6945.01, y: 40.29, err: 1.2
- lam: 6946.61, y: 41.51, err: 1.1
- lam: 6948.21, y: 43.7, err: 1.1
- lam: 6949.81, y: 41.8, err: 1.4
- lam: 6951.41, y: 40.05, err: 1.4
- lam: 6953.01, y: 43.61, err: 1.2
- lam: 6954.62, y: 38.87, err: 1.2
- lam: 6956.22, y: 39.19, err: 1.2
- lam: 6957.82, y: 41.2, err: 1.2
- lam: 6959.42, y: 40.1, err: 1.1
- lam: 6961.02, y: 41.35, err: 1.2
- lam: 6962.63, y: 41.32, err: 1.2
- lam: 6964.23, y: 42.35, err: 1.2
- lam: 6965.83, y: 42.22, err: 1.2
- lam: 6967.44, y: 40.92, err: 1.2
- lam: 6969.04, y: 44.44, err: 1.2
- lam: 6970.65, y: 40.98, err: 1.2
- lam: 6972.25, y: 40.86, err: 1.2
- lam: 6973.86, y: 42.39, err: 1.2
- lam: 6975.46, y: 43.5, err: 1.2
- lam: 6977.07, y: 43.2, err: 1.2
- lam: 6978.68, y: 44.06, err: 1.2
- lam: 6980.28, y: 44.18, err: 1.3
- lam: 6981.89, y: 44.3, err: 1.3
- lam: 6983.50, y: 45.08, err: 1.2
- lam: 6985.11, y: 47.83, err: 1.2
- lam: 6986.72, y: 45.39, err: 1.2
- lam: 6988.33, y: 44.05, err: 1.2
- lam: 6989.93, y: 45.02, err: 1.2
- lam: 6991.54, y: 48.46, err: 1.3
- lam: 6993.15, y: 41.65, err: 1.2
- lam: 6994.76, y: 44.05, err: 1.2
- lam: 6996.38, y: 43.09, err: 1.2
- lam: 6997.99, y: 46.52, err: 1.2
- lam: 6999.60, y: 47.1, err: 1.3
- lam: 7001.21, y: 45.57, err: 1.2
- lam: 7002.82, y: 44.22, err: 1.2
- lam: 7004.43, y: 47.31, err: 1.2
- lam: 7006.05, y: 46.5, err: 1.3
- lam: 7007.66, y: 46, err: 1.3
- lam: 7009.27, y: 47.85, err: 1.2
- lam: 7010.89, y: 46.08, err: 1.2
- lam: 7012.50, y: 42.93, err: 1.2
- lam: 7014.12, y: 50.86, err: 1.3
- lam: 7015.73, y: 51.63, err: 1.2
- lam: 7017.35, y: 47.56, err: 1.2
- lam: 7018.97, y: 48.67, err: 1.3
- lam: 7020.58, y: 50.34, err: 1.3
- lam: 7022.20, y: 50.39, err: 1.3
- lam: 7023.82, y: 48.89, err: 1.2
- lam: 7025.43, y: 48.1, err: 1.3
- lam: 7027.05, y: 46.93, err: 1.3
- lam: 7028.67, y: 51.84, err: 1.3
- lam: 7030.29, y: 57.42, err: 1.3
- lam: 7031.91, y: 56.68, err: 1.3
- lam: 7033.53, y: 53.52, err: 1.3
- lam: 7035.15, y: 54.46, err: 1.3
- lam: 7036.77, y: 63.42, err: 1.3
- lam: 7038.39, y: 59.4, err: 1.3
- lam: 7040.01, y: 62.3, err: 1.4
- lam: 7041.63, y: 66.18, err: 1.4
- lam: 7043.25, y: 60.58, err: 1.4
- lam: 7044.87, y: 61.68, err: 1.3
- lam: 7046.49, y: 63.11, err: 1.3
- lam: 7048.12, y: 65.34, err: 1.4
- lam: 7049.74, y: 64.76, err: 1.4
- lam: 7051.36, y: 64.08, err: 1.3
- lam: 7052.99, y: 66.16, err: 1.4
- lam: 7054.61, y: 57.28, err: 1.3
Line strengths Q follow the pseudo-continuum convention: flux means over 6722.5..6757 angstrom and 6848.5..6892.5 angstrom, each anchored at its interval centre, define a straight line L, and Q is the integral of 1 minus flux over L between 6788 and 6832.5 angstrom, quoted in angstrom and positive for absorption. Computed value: 0.6 angstrom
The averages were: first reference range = 26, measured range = 26.4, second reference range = 27.3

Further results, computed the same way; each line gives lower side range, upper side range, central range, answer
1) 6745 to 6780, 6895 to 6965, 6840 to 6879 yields 5.8 angstrom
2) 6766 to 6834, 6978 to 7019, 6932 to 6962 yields 0.6 angstrom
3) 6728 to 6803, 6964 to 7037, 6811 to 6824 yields 1.7 angstrom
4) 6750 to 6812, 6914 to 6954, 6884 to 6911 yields 4.3 angstrom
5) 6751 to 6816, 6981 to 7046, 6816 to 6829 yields 1.8 angstrom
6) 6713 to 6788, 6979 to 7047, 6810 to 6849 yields 7.1 angstrom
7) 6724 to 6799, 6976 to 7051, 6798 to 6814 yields 2.1 angstrom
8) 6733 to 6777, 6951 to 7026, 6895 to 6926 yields 6.8 angstrom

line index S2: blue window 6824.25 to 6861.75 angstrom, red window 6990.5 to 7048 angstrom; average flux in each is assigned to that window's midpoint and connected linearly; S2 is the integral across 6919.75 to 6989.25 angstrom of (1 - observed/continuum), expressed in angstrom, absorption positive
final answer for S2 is 4.1 angstrom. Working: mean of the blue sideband 27.4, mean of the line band 40.1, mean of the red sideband 51.3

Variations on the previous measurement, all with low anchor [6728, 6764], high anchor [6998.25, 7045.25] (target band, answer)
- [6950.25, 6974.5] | 2.6 angstrom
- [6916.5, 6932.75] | 3.9 angstrom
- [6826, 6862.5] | 8.1 angstrom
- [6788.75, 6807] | 3.1 angstrom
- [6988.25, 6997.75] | 0.9 angstrom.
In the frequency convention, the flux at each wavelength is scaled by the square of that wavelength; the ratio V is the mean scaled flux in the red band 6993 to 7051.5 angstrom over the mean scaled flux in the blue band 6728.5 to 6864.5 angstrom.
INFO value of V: 2.1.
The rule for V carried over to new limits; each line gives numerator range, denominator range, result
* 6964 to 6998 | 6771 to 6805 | 1.77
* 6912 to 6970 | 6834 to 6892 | 1.40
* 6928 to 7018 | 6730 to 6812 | 1.72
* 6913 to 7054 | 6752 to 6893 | 1.77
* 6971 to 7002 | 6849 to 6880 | 1.71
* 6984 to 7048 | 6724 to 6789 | 2.07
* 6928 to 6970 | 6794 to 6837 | 1.55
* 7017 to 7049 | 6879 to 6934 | 1.90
